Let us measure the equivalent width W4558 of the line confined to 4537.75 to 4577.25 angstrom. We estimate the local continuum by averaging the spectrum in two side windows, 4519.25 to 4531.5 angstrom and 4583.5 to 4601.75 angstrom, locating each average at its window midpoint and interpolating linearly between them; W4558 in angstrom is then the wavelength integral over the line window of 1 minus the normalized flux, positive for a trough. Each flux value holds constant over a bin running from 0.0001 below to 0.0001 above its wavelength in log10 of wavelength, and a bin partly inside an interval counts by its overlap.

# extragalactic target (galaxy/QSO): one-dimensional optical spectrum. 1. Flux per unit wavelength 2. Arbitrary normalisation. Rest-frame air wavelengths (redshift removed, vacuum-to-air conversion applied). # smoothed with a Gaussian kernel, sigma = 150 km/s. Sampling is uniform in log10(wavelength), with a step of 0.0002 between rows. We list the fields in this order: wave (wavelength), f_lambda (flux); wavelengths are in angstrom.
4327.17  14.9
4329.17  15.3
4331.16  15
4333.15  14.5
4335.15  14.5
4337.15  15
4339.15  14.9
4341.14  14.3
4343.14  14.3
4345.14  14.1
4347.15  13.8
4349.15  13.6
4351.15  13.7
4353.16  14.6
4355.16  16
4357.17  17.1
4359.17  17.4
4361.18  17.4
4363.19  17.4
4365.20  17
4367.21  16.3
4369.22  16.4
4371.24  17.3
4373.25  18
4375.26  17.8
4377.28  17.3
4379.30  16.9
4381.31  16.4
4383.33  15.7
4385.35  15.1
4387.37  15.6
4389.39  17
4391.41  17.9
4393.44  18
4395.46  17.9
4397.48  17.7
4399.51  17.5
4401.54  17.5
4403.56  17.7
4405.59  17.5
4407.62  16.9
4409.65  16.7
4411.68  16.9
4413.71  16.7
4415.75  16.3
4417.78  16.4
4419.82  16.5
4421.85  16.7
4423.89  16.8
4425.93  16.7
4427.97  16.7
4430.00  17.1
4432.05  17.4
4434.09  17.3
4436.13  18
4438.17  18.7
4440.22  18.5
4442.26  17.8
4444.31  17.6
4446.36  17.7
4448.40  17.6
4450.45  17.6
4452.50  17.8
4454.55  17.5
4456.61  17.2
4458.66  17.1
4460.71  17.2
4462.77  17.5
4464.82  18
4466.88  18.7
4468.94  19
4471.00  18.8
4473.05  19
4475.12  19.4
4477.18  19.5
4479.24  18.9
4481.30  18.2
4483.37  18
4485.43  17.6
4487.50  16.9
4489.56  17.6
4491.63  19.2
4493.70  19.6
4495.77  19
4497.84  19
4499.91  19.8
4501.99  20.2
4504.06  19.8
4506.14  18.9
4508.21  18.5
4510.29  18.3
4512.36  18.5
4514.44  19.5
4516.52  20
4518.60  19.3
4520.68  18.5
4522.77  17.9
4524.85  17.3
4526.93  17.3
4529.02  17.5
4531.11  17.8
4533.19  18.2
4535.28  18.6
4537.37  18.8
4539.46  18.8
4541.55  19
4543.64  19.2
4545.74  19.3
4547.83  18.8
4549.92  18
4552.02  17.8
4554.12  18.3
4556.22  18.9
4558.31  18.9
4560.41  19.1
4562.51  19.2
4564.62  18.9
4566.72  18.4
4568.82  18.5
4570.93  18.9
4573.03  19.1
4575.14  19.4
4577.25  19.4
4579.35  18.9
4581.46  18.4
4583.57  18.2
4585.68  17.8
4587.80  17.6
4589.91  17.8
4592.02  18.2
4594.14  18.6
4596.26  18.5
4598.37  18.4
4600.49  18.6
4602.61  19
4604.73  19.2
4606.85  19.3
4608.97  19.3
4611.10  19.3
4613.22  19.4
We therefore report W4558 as -1.9 angstrom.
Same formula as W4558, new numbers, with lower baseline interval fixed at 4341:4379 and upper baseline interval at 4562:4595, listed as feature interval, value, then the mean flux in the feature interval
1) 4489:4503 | -1.3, 19.2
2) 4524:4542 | -0.1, 18.1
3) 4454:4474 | -0.9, 18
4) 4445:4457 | -0.3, 17.6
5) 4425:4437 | -0.2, 17.2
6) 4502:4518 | -1.2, 19.2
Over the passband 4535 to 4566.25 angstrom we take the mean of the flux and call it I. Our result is 18.8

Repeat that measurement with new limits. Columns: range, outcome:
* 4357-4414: 17.1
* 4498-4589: 18.7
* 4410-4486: 17.7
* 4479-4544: 18.6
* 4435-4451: 17.9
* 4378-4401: 16.9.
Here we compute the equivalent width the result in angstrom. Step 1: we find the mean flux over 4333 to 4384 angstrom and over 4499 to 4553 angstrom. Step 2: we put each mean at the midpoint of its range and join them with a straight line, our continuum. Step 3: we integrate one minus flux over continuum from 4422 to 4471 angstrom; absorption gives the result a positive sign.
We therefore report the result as -0.8 angstrom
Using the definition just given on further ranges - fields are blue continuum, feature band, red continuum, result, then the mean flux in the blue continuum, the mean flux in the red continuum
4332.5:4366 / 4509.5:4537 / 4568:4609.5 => -1.01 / 15.3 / 18.6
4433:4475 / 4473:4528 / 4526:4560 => -1.51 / 18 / 18.5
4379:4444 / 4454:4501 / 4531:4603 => -1.73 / 17.1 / 18.6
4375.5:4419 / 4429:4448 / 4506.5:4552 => -0.38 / 16.9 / 18.5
